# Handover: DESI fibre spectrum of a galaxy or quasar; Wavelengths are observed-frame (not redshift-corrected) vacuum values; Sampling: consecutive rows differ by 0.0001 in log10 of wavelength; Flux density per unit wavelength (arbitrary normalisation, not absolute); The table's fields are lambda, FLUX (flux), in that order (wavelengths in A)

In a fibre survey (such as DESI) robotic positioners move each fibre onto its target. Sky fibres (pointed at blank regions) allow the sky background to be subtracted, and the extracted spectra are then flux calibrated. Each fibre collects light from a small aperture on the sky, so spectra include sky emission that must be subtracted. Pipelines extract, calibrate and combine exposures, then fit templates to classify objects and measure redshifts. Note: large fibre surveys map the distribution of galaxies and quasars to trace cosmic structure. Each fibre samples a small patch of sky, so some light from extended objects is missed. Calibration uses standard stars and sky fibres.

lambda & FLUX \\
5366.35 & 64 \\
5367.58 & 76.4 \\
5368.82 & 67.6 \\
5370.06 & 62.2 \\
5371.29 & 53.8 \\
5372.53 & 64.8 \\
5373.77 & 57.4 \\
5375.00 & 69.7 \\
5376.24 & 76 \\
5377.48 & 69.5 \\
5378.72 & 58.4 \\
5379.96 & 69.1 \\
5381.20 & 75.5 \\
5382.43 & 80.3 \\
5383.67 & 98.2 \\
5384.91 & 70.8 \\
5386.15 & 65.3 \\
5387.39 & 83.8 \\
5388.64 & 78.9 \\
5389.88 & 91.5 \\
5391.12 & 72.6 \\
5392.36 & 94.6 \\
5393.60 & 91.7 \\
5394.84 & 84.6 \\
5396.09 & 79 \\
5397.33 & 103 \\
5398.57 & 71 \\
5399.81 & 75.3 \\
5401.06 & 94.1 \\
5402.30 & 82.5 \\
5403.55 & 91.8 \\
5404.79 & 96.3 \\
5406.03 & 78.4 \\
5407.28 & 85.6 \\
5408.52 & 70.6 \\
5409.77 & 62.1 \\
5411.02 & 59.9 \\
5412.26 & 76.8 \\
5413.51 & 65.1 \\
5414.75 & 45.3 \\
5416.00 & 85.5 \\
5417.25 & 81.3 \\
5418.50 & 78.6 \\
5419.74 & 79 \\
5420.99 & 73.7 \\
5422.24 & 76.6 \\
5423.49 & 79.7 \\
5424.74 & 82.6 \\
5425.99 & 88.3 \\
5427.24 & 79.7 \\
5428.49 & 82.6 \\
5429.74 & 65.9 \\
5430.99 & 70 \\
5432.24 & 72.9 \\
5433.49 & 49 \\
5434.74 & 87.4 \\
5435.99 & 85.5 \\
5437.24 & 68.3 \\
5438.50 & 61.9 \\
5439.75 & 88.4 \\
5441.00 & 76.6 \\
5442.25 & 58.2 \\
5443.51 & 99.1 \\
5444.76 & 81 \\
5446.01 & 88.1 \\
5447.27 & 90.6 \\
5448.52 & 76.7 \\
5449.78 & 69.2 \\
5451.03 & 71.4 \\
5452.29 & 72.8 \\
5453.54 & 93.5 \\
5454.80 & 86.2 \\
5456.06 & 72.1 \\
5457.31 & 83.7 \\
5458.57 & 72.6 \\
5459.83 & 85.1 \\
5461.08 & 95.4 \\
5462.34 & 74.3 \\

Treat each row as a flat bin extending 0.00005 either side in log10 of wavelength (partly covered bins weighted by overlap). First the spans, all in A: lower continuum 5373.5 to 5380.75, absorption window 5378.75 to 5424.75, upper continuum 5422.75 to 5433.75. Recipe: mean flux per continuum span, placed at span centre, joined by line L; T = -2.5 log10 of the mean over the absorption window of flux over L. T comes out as -0.11 mag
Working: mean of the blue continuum 67.3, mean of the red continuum 75.4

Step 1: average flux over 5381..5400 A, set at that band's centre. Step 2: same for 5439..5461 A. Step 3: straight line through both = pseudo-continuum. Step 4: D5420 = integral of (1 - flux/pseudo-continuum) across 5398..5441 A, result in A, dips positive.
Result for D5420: 2.8 A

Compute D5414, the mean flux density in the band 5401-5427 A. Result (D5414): 77.5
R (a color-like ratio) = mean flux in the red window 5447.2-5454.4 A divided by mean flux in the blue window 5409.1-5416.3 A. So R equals 1.21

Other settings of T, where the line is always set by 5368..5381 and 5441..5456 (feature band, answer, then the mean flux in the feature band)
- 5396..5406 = -0.22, 86.6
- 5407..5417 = 0.06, 68.8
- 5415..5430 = -0.06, 78.9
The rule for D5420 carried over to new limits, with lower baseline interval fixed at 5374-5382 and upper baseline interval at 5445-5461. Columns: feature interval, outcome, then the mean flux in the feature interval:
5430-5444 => 0.8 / 73.8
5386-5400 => -2.3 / 83.4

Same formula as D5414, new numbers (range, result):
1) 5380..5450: 78.6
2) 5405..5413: 73.4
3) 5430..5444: 73.8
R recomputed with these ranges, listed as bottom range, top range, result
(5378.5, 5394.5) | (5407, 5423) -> 0.90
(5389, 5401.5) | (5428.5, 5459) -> 0.90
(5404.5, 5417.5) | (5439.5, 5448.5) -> 1.14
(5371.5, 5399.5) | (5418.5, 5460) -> 1.01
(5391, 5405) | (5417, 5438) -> 0.88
